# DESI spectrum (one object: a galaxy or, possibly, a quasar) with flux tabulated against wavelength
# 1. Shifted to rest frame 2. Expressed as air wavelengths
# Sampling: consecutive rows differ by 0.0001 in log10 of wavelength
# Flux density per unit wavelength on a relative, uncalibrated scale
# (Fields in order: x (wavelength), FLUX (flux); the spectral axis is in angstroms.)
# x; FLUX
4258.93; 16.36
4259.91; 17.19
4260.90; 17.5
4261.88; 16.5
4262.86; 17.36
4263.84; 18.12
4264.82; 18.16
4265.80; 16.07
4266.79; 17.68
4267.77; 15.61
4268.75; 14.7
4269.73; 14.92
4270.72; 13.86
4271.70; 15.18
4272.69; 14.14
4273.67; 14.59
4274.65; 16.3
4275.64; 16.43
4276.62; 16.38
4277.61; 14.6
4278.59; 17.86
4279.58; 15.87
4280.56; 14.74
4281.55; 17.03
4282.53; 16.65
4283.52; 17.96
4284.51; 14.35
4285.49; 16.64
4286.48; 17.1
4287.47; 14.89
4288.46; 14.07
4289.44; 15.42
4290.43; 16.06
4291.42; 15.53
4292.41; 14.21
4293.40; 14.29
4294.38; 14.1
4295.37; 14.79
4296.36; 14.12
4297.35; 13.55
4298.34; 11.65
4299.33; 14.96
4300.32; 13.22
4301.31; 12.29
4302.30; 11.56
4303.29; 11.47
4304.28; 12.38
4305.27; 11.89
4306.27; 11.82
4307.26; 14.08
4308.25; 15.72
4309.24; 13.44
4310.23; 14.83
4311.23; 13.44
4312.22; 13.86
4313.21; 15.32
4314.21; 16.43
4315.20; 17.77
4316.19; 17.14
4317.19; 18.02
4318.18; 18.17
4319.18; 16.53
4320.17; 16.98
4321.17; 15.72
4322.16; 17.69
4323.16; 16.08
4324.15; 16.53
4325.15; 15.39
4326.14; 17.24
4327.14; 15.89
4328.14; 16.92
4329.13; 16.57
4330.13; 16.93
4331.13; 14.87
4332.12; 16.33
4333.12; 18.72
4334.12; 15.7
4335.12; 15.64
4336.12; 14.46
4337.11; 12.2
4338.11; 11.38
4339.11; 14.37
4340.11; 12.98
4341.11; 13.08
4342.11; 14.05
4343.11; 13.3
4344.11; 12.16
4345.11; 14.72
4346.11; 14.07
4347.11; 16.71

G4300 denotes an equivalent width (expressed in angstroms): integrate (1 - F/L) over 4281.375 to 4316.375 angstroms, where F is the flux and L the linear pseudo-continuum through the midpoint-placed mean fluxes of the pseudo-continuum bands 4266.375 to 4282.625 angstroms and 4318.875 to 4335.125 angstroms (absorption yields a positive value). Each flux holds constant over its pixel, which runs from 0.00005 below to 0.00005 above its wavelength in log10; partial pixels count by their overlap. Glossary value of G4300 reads 3.3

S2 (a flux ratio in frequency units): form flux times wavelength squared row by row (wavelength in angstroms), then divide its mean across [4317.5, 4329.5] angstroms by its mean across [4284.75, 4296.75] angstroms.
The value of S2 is 1.1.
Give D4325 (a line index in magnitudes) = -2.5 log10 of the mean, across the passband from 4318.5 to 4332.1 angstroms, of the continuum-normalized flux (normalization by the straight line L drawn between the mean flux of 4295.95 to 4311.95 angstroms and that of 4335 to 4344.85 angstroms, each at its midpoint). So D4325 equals -0.23 mag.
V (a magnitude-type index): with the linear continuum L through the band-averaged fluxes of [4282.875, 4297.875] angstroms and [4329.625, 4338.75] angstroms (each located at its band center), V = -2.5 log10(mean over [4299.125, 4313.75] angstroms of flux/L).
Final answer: 0.14 mag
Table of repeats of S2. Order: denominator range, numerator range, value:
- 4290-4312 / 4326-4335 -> 1.23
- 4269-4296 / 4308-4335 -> 1.07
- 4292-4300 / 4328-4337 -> 1.17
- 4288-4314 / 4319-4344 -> 1.13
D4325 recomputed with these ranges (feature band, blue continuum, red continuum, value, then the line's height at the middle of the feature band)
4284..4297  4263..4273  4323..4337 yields 0.07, 16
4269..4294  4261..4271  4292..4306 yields -0.05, 14.9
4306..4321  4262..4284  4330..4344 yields -0.04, 15.1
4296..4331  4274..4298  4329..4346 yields -0.01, 15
